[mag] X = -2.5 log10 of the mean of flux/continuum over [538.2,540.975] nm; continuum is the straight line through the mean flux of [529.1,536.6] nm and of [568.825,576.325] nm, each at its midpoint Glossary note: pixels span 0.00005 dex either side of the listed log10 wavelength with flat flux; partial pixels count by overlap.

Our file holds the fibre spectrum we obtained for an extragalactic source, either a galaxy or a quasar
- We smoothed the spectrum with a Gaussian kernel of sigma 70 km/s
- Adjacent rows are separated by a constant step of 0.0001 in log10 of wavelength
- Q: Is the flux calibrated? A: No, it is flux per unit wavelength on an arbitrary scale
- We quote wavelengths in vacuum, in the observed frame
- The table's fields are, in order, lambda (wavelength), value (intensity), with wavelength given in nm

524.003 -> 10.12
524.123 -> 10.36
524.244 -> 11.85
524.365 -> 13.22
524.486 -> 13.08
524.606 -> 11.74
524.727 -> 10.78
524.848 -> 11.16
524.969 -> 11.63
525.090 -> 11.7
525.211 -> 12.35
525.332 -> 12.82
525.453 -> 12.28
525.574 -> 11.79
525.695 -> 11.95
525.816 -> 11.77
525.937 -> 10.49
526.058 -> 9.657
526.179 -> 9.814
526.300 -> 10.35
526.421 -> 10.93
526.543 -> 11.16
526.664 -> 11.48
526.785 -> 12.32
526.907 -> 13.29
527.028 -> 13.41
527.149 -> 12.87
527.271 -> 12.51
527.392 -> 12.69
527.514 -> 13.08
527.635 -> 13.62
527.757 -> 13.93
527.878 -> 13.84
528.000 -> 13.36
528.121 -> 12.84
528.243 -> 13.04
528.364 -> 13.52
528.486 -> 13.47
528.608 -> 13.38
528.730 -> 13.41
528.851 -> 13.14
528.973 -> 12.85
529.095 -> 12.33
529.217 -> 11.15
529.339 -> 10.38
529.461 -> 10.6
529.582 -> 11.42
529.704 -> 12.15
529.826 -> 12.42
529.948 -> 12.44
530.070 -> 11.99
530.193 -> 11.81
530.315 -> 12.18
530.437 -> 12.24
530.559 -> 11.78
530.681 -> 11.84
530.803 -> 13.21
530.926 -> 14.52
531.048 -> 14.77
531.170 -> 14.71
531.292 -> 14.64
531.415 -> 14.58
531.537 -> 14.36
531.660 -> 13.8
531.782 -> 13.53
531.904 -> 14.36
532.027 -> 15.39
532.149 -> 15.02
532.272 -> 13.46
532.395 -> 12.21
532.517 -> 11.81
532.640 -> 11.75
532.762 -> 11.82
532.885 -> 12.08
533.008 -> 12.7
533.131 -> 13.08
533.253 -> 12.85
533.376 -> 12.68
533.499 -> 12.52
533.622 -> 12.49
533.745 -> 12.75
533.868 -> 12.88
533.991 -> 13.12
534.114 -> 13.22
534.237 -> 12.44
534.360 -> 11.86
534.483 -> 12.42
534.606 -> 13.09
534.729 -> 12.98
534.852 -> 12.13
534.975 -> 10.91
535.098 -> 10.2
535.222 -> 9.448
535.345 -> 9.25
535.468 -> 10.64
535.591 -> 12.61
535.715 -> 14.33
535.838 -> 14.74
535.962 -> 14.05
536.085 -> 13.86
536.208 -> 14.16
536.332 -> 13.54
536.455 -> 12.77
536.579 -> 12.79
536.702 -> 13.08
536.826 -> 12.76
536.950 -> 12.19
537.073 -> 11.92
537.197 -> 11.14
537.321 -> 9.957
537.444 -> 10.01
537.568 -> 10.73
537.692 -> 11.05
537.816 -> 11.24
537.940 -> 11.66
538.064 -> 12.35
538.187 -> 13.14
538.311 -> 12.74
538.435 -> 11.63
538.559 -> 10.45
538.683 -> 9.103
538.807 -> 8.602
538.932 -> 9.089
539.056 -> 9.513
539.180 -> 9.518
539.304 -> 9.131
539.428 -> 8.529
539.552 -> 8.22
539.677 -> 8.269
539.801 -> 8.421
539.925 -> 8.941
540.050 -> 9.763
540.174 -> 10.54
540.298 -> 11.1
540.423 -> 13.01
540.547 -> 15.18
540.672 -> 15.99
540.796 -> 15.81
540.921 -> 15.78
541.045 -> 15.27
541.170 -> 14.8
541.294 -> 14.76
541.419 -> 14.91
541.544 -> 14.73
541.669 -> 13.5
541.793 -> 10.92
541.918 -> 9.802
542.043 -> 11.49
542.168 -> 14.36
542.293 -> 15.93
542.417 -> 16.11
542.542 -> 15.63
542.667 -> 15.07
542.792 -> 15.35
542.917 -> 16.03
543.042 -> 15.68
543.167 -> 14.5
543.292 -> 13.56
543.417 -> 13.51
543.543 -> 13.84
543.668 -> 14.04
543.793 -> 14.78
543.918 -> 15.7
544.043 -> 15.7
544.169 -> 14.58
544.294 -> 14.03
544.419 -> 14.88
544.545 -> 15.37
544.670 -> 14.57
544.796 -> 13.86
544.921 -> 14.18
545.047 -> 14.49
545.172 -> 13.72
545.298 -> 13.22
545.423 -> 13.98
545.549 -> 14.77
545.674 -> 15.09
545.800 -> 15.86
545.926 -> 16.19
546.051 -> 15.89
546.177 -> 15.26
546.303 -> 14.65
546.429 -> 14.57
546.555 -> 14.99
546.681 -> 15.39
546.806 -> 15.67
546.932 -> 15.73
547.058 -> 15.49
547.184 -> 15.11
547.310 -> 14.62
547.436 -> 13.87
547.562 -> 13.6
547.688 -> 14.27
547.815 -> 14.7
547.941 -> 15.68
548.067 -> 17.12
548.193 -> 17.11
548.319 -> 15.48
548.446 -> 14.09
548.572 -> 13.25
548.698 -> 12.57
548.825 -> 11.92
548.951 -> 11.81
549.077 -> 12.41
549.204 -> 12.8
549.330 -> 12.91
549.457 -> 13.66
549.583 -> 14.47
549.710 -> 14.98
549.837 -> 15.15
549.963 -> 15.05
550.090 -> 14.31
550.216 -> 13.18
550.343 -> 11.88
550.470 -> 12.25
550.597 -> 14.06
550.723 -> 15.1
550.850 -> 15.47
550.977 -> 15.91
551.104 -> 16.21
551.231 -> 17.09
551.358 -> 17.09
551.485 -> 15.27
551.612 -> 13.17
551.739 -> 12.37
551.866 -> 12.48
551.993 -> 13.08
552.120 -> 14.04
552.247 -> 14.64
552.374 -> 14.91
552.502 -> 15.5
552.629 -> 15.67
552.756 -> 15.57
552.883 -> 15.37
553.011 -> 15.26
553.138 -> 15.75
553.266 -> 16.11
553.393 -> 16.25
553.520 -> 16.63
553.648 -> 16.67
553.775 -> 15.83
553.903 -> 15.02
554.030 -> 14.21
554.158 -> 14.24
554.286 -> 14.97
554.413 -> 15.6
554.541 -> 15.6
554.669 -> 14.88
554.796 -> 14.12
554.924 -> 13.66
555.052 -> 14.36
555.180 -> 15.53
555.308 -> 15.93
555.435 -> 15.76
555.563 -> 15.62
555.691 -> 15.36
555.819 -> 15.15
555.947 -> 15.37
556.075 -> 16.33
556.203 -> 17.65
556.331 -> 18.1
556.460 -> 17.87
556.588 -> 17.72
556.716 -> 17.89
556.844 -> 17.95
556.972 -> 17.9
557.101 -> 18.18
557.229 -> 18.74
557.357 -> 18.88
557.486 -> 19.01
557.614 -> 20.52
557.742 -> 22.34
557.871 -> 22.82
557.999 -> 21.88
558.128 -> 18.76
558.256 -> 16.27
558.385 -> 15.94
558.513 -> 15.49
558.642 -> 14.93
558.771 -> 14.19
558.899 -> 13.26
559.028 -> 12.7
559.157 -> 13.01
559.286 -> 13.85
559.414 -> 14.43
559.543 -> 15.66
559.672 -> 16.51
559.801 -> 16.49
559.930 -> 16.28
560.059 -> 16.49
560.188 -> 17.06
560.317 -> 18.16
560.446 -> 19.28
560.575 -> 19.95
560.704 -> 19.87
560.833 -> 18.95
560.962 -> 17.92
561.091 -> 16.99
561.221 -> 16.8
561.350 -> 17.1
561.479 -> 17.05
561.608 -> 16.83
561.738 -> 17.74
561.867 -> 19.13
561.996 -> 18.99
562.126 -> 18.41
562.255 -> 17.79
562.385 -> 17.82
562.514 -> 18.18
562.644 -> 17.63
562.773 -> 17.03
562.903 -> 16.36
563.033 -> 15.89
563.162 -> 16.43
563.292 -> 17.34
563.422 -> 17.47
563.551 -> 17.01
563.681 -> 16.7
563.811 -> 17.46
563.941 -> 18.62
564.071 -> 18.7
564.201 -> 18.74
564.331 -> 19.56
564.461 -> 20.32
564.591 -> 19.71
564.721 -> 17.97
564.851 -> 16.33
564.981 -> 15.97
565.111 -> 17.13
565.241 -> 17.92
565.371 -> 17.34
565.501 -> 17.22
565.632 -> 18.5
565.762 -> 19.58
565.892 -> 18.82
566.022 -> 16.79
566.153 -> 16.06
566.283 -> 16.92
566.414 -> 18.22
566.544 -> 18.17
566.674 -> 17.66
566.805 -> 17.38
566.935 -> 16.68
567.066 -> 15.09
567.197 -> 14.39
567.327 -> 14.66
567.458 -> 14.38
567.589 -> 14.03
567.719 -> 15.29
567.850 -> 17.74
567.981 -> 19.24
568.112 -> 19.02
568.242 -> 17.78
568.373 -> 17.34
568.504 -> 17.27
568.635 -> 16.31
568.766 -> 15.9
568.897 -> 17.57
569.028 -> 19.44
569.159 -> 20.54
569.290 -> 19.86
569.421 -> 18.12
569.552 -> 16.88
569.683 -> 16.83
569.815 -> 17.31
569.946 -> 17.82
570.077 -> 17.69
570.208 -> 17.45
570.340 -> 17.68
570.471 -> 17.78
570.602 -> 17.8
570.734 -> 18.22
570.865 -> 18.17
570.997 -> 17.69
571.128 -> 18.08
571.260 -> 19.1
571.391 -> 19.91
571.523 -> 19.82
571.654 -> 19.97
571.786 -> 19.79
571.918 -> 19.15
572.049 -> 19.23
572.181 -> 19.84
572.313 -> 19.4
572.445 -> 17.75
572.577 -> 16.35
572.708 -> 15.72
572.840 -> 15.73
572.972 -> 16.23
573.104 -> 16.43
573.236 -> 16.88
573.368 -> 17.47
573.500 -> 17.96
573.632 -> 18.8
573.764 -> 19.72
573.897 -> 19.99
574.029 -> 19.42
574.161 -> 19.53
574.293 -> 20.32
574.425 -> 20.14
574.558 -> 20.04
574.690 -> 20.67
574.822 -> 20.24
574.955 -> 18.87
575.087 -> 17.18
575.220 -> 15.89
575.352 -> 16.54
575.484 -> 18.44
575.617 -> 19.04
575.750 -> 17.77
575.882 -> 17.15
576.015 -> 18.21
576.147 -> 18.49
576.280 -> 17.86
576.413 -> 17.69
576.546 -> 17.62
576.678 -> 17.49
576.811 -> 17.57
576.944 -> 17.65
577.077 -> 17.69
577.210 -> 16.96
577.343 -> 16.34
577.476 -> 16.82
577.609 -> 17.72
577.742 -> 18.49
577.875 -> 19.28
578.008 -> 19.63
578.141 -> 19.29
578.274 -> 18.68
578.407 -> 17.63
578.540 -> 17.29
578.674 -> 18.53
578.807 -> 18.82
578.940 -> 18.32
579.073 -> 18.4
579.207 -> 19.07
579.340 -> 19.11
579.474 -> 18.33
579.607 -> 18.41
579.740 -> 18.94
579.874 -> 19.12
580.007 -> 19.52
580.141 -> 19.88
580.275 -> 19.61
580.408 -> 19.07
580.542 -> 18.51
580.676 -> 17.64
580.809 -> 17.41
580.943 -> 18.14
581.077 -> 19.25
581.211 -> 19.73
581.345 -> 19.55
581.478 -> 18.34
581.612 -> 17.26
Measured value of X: 0.246 mag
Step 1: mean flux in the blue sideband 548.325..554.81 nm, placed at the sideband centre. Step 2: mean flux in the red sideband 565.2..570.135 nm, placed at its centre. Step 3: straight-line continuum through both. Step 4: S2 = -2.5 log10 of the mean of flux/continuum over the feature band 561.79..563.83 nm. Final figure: -0.06 mag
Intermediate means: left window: 14.5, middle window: 17.5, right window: 17.3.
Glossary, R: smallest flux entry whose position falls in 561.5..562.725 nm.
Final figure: 16.83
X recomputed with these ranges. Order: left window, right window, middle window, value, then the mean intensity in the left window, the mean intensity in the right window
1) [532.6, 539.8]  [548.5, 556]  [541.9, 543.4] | -0.14 mag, 11.7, 14.6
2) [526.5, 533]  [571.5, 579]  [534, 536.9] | 0.09 mag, 12.9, 18.3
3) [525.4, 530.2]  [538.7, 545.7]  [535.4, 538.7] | 0.06 mag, 12.2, 13.2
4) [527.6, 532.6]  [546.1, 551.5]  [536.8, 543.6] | 0.13 mag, 13.1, 14.6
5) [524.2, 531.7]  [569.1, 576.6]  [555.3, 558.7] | -0.10 mag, 12.4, 18.3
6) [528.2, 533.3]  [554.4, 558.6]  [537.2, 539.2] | 0.30 mag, 12.9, 17.2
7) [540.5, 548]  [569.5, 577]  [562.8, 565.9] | -0.04 mag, 14.7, 18.2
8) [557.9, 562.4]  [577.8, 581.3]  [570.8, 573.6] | 0.00 mag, 17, 18.8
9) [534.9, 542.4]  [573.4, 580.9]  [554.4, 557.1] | -0.09 mag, 11.9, 18.5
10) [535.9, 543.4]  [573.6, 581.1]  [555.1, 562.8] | -0.11 mag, 12.4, 18.5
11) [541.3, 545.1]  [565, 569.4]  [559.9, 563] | -0.08 mag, 14.4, 17.3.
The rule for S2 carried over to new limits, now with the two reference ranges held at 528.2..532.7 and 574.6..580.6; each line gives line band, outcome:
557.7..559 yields -0.08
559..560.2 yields 0.07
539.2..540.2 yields 0.49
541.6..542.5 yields 0.08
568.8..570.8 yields -0.04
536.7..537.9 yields 0.21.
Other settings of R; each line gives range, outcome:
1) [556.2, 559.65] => 12.7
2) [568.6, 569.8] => 15.9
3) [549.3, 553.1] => 11.88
